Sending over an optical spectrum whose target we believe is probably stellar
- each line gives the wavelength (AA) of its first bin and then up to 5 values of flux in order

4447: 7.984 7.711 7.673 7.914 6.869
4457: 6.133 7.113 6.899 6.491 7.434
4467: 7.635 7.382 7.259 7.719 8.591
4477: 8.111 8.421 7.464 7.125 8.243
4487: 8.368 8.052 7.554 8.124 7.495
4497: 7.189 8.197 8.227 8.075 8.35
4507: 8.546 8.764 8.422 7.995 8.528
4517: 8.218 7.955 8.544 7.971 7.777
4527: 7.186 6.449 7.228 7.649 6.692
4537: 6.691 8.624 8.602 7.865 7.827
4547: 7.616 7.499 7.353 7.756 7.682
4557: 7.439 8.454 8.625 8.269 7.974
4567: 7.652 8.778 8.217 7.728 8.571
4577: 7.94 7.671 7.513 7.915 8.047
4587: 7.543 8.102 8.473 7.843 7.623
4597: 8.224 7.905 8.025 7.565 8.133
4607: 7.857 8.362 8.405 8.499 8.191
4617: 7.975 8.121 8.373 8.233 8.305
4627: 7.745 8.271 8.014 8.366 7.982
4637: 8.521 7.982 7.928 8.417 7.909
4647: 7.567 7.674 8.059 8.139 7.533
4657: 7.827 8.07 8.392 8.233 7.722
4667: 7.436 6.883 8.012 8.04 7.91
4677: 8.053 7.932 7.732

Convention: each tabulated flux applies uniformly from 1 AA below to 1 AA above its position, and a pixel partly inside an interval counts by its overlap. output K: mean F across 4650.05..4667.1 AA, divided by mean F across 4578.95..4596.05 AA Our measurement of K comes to 1.01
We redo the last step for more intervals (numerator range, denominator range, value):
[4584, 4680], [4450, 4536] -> 1.04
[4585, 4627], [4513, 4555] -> 1.05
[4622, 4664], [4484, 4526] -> 0.99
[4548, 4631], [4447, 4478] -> 1.08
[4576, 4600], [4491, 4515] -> 0.97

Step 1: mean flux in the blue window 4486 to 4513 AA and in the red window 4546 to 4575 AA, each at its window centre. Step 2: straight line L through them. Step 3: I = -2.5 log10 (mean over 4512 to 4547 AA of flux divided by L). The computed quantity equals 0.038 mag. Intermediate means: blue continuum 8.1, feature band 7.75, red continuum 7.95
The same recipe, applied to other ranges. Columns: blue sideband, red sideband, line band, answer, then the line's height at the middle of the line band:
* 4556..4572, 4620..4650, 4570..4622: 0.01 mag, 8.14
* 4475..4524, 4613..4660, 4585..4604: 0.02 mag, 8.07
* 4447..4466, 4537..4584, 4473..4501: -0.07 mag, 7.41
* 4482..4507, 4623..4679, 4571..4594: 0.00 mag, 7.96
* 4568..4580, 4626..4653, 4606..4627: -0.02 mag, 8.08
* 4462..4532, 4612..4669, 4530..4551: 0.04 mag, 7.91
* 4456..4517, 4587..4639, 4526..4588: 0.03 mag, 7.97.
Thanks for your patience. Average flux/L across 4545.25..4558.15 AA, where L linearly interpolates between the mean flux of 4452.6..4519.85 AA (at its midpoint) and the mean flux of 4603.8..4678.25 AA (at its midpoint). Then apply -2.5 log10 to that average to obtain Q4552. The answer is 0.04 mag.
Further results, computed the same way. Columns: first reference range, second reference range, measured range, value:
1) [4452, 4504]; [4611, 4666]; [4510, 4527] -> -0.052 mag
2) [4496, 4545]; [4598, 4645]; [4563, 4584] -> 0.002 mag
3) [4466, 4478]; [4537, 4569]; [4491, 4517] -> -0.040 mag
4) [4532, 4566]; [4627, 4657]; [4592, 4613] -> -0.013 mag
